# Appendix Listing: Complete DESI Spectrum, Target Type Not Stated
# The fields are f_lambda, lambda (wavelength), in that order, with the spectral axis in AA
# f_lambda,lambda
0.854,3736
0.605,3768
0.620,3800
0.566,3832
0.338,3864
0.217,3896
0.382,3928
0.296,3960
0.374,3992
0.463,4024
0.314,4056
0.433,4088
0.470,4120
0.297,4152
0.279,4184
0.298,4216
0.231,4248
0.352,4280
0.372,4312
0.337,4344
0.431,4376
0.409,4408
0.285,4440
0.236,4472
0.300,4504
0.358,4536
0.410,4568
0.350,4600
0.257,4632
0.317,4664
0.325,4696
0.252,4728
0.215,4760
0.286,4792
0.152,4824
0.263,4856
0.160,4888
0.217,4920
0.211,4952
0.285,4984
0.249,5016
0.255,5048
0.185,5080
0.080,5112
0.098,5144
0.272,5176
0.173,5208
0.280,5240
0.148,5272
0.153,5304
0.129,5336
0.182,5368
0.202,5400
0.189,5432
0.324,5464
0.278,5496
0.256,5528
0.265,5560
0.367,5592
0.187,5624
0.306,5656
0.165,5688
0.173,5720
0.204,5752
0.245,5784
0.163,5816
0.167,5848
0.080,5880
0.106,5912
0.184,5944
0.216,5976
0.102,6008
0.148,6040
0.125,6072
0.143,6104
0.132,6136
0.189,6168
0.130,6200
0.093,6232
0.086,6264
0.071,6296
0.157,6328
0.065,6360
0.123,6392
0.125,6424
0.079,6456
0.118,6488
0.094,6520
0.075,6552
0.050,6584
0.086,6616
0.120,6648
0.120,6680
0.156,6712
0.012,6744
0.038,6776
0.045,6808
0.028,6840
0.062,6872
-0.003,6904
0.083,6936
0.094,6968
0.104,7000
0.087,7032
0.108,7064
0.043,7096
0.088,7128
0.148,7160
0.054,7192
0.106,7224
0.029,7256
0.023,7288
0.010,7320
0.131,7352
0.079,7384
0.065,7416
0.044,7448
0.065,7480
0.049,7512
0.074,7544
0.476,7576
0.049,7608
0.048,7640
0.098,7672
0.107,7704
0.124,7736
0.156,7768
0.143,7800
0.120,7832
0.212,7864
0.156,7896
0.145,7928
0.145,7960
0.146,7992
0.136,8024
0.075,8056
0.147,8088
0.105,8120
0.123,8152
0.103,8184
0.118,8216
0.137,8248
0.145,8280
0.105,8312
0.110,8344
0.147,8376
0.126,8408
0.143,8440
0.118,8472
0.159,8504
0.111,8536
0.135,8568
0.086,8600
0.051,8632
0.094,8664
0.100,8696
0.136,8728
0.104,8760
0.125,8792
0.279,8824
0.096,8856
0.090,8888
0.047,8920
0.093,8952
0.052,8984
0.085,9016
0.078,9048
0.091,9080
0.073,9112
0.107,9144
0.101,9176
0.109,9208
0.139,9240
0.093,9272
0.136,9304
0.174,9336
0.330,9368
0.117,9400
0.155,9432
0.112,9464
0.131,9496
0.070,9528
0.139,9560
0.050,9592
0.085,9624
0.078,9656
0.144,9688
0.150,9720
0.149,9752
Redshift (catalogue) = 1.03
